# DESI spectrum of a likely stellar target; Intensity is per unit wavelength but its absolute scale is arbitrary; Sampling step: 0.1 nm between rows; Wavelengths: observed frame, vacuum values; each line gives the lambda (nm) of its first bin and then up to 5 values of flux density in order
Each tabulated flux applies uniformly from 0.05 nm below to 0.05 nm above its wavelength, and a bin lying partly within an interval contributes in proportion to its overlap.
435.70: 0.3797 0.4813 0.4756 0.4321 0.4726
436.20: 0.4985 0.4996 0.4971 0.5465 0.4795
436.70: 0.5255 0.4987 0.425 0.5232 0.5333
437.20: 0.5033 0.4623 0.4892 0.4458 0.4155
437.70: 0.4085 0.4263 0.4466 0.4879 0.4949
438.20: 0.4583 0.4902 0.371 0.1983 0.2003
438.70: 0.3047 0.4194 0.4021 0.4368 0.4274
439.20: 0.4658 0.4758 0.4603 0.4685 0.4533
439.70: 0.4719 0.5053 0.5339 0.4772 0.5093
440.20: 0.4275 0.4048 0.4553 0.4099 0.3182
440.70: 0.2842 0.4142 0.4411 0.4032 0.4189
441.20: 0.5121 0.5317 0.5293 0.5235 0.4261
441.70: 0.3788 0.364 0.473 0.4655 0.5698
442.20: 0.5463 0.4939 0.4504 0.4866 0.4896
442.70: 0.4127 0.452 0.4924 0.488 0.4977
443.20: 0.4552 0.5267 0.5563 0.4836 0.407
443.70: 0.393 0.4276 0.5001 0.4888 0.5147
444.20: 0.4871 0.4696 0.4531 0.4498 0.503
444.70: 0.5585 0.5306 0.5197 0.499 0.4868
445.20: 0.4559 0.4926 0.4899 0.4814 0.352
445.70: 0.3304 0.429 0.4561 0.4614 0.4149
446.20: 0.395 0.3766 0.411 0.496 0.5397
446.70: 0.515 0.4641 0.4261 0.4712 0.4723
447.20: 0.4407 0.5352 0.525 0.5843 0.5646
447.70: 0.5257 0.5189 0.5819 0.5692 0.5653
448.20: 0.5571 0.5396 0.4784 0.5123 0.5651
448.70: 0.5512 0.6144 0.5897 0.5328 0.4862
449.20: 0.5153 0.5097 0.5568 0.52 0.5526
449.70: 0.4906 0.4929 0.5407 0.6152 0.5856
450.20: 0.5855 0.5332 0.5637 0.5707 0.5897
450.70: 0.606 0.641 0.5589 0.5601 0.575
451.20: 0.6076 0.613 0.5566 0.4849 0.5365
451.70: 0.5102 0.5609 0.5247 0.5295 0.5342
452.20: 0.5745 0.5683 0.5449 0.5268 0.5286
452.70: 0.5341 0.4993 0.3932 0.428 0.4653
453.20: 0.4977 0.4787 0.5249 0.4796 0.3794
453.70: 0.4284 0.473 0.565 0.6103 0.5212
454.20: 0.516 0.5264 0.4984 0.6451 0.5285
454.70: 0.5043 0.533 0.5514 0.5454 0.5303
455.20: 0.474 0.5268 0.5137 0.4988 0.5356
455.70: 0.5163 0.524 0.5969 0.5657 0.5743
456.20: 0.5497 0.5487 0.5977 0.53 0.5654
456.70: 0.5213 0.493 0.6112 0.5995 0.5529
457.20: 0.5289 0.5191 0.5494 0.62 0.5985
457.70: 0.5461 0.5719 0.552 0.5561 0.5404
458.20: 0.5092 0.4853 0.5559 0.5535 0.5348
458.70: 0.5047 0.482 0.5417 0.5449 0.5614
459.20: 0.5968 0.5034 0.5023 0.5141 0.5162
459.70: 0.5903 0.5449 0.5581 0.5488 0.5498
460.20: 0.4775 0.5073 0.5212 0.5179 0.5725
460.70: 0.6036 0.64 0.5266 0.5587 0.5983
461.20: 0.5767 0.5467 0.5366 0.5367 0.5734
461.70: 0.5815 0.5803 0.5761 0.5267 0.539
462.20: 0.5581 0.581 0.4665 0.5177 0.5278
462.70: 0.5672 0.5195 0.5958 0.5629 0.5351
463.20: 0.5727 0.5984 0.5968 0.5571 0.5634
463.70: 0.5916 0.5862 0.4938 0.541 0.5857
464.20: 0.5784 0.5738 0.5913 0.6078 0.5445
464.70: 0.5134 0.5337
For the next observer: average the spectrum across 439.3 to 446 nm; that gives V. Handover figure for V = 0.464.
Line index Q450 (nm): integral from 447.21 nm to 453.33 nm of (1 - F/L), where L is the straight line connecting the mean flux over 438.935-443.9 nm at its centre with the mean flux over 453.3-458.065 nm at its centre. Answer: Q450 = -0.41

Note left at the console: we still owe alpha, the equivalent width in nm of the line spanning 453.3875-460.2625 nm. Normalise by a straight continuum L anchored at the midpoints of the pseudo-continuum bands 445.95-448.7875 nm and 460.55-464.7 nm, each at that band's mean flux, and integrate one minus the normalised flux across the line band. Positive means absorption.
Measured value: 0.05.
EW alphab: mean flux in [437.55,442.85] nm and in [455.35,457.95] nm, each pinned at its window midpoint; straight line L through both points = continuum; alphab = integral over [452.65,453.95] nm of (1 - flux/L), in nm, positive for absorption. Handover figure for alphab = 0.14 nm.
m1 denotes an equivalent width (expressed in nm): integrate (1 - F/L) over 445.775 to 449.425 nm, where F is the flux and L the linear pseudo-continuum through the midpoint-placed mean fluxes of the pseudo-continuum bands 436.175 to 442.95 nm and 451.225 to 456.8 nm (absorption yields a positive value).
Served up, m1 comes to -0.10 nm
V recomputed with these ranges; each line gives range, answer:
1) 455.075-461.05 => 0.544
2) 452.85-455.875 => 0.508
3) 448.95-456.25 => 0.533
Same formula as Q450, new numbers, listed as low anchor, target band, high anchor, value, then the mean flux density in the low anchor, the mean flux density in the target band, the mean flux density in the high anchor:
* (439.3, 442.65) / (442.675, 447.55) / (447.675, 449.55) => 0.31 nm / 0.458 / 0.471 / 0.542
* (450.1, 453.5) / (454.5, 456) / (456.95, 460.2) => 0.03 nm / 0.539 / 0.532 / 0.544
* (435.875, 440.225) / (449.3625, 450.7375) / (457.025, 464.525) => -0.14 nm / 0.453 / 0.557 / 0.552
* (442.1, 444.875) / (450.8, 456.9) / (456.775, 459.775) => -0.04 nm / 0.484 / 0.53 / 0.545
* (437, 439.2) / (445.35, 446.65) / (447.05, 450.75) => 0.20 nm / 0.423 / 0.433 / 0.544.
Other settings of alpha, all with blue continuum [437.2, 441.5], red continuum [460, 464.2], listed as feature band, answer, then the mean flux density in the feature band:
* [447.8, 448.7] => -0.12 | 0.545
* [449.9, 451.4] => -0.27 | 0.584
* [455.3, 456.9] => -0.06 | 0.544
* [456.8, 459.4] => -0.06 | 0.547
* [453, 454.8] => 0.02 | 0.507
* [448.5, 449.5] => -0.12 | 0.544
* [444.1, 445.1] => -0.08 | 0.497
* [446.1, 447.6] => -0.01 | 0.476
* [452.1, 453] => -0.02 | 0.517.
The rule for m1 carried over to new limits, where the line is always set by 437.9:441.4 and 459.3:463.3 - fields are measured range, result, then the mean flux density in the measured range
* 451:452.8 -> -0.179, 0.547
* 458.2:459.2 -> 0.006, 0.532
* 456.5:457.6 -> -0.065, 0.557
